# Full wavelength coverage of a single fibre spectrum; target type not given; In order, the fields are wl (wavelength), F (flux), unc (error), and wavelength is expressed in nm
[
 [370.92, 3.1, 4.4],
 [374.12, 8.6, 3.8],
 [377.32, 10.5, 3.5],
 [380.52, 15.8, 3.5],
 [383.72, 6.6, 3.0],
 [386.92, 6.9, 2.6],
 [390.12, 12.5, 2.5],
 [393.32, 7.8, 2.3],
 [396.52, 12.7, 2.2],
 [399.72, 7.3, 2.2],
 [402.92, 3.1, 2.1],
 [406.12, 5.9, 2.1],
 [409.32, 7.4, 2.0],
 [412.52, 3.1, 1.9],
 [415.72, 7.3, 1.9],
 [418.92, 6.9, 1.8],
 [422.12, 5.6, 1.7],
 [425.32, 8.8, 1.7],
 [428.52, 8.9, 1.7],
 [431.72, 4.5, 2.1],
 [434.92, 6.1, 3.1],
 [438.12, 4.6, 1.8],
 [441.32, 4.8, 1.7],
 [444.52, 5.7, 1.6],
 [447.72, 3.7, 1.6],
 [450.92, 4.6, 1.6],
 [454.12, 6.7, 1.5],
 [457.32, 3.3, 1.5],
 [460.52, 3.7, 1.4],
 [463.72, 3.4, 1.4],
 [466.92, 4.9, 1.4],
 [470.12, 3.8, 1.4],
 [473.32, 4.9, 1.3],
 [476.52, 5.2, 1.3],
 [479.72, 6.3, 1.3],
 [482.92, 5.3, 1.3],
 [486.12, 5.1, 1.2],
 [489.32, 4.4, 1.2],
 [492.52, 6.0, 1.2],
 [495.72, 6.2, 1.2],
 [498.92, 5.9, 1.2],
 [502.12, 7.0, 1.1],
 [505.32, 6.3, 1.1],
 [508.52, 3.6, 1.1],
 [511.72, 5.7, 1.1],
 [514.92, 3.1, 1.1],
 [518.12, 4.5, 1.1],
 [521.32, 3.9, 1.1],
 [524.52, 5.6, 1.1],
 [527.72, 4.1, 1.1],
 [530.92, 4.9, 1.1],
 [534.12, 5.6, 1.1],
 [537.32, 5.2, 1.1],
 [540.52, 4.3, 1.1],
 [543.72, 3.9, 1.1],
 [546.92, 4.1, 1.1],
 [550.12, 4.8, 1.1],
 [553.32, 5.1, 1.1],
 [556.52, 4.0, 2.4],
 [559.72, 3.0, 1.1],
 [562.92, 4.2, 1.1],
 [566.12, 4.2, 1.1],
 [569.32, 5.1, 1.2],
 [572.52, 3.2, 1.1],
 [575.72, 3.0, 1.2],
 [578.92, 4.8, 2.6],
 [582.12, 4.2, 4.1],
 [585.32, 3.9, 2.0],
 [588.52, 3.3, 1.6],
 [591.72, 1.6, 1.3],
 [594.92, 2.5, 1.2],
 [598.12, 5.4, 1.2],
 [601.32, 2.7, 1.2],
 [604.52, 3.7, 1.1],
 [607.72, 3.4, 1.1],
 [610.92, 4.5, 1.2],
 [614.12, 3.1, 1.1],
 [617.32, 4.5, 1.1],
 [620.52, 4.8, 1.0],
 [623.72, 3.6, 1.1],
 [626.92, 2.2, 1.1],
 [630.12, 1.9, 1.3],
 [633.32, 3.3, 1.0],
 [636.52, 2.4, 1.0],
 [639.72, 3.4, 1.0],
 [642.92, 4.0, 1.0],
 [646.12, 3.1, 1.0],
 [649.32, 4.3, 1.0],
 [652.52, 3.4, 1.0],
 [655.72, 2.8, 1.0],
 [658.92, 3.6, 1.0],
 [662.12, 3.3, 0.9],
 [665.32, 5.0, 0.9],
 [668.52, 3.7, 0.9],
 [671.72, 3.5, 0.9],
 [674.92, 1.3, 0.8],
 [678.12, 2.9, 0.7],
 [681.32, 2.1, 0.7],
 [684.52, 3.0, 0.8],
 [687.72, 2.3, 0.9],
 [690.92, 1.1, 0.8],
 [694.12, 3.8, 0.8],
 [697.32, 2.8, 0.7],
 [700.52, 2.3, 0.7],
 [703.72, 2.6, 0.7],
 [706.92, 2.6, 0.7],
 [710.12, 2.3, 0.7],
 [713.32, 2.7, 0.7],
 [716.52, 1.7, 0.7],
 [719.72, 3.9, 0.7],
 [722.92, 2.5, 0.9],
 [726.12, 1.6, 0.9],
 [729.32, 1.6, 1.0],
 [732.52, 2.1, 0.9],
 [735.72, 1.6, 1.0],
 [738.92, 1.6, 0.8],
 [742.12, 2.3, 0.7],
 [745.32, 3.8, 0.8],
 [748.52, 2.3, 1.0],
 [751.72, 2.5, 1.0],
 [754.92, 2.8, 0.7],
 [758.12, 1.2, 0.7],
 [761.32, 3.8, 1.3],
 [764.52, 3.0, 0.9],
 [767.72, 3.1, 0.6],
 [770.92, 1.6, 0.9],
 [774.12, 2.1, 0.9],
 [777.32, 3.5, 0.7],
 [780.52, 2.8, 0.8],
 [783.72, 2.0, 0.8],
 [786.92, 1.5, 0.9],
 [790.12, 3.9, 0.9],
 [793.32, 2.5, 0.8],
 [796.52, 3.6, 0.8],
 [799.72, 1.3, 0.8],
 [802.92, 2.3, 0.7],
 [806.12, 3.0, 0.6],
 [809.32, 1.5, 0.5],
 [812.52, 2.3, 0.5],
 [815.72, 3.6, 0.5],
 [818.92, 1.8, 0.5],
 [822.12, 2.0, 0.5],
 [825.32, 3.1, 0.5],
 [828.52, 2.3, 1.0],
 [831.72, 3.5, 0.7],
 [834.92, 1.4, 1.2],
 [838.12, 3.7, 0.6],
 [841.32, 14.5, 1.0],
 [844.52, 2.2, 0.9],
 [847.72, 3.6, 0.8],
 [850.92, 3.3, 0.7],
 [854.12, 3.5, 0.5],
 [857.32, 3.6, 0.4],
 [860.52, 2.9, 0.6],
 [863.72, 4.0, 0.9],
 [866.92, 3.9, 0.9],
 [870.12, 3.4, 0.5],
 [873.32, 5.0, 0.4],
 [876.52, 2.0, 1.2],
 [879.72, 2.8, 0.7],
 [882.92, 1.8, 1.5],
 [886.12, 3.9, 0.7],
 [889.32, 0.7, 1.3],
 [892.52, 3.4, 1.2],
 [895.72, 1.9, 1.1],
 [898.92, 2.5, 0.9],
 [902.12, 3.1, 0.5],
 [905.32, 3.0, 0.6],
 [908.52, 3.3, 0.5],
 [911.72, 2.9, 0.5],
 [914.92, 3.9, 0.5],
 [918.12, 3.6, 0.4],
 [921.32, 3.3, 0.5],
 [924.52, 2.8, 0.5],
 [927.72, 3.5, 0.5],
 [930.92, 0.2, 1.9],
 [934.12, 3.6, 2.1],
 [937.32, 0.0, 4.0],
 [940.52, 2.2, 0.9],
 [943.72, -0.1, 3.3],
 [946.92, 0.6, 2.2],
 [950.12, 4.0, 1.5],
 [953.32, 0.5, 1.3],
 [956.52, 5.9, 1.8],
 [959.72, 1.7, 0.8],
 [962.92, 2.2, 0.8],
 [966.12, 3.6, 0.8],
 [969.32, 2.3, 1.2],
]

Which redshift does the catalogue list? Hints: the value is 1.258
